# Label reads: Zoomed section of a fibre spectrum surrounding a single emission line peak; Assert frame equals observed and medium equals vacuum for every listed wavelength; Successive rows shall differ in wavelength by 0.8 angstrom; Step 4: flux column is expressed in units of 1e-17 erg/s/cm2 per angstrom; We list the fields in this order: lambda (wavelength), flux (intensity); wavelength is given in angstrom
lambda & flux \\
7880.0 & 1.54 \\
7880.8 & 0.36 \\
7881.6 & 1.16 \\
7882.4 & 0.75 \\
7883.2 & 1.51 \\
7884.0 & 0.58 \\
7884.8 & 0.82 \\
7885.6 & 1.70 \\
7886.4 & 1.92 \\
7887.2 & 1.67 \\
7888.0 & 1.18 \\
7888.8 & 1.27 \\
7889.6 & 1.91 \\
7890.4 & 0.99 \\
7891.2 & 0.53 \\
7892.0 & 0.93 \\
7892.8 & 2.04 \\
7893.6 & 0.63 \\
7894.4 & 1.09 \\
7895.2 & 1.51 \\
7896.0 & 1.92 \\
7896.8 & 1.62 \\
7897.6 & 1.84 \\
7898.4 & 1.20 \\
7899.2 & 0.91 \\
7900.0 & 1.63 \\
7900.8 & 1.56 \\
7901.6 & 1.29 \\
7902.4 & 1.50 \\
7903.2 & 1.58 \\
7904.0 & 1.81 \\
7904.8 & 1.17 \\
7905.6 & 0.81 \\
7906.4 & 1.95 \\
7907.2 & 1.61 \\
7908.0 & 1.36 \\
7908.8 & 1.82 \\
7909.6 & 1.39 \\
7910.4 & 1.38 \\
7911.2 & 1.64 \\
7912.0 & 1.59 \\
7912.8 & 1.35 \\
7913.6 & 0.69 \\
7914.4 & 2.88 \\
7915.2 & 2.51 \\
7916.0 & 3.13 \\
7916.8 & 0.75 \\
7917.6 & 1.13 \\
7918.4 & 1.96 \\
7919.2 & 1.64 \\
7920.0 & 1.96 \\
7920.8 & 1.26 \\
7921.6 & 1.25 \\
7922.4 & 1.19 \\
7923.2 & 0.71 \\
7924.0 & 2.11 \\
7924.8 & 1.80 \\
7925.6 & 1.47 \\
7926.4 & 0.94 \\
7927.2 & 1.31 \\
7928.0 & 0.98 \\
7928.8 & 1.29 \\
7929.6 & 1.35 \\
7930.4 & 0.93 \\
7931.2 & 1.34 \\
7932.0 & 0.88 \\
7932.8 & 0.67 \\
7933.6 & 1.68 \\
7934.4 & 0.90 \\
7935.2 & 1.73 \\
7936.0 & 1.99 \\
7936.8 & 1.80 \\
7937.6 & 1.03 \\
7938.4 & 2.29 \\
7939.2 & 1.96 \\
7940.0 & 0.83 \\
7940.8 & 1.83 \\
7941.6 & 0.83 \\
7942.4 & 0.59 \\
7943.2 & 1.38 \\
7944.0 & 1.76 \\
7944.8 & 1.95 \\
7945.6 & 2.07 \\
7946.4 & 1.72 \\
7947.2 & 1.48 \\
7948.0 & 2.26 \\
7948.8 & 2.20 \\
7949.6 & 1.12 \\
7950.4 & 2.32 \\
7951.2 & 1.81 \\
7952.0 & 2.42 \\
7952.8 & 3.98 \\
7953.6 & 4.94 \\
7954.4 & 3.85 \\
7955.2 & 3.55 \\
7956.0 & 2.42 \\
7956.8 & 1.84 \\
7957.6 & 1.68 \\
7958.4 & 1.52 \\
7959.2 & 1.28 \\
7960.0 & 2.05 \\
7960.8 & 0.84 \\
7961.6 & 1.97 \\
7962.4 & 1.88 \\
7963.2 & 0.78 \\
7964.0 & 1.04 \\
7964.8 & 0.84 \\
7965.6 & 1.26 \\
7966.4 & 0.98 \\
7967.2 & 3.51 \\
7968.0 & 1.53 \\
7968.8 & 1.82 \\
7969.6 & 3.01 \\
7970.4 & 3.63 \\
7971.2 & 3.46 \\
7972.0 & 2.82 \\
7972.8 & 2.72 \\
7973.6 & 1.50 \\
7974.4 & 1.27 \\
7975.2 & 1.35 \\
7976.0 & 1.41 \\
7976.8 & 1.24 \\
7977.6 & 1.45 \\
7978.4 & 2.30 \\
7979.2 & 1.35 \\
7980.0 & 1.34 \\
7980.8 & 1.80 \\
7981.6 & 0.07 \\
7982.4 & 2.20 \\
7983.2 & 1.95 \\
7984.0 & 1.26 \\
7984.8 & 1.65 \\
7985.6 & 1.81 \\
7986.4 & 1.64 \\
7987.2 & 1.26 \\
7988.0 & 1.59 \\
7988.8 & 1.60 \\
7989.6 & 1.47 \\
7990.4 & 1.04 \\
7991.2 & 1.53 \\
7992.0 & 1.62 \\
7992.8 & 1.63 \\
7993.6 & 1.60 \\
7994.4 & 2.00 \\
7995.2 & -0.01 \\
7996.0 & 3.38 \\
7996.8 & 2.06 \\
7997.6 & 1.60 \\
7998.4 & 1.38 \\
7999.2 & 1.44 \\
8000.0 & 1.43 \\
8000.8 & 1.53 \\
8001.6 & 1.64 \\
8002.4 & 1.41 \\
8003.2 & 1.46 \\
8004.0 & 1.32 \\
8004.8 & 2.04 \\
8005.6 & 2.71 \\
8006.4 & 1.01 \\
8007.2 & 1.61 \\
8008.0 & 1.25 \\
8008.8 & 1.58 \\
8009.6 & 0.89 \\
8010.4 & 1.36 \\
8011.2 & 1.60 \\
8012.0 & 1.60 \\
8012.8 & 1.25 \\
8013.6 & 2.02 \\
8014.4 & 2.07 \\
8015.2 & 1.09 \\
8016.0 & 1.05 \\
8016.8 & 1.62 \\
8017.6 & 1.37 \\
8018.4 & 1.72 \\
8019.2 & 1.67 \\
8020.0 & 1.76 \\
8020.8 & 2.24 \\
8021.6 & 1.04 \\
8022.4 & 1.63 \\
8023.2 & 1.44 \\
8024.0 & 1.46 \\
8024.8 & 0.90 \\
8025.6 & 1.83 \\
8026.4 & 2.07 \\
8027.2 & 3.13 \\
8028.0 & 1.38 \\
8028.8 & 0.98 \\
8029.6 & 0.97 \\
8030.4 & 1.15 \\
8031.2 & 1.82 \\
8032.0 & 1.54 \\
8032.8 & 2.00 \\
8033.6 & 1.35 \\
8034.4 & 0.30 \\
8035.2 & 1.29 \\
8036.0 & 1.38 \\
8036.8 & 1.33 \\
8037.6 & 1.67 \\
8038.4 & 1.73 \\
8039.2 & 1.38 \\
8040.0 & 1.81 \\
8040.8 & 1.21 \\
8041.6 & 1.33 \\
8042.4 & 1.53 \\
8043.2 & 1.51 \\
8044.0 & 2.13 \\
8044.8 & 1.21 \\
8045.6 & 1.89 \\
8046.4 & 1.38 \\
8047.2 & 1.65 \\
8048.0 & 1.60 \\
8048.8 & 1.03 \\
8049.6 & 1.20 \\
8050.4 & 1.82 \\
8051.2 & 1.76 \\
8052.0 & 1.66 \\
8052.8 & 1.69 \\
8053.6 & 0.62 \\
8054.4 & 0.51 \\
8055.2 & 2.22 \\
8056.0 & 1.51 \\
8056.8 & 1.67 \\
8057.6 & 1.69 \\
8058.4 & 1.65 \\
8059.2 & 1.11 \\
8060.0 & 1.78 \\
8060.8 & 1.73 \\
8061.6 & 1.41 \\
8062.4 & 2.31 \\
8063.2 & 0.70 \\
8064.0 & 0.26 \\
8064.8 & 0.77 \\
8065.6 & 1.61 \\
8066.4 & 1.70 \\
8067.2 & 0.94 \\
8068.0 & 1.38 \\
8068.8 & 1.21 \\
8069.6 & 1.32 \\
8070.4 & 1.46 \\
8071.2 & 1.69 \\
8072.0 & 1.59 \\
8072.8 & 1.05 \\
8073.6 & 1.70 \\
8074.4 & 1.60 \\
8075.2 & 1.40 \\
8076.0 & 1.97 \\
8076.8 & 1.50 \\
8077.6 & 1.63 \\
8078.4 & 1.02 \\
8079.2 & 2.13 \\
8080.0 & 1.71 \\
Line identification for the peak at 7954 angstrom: [S II]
